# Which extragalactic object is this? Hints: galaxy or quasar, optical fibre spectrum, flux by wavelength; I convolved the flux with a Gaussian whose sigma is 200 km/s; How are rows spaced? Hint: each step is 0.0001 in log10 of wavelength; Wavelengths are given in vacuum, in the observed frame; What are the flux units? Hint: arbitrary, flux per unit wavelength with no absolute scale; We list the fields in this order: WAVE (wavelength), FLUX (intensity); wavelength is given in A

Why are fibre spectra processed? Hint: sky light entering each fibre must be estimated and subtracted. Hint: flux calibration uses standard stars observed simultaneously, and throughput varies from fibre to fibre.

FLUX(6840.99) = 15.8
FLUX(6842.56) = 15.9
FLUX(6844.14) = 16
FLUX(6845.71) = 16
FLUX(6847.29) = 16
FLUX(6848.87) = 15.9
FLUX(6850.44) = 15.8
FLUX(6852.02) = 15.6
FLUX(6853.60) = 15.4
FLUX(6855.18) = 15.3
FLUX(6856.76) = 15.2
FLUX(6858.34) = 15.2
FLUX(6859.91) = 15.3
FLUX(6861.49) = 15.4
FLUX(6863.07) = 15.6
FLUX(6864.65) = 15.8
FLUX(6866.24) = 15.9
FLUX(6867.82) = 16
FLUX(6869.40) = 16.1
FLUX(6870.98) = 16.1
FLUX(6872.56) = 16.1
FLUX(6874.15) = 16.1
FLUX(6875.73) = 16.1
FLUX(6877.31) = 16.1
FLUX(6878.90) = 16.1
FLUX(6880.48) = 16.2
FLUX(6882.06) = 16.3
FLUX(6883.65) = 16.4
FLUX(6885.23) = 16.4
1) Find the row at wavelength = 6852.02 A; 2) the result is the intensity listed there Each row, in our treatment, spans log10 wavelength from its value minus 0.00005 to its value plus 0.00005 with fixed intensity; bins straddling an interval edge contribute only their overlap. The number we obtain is 15.6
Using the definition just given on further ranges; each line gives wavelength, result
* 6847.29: 16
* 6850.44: 15.8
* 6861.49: 15.4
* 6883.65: 16.4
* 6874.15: 16.1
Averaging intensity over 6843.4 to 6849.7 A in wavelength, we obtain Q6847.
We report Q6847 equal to 16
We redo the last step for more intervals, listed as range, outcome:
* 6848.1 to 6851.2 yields 15.9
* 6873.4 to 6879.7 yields 16.1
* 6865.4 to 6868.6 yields 15.9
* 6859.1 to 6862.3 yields 15.4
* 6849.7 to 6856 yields 15.5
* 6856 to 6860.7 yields 15.3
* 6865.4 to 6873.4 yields 16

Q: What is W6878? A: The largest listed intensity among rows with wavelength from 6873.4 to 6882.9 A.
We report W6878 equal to 16.3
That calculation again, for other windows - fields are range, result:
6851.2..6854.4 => 15.6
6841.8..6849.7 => 16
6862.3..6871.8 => 16.1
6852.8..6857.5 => 15.4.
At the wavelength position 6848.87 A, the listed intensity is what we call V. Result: 15.9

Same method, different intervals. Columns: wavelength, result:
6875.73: 16.1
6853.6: 15.4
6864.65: 15.8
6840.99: 15.8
